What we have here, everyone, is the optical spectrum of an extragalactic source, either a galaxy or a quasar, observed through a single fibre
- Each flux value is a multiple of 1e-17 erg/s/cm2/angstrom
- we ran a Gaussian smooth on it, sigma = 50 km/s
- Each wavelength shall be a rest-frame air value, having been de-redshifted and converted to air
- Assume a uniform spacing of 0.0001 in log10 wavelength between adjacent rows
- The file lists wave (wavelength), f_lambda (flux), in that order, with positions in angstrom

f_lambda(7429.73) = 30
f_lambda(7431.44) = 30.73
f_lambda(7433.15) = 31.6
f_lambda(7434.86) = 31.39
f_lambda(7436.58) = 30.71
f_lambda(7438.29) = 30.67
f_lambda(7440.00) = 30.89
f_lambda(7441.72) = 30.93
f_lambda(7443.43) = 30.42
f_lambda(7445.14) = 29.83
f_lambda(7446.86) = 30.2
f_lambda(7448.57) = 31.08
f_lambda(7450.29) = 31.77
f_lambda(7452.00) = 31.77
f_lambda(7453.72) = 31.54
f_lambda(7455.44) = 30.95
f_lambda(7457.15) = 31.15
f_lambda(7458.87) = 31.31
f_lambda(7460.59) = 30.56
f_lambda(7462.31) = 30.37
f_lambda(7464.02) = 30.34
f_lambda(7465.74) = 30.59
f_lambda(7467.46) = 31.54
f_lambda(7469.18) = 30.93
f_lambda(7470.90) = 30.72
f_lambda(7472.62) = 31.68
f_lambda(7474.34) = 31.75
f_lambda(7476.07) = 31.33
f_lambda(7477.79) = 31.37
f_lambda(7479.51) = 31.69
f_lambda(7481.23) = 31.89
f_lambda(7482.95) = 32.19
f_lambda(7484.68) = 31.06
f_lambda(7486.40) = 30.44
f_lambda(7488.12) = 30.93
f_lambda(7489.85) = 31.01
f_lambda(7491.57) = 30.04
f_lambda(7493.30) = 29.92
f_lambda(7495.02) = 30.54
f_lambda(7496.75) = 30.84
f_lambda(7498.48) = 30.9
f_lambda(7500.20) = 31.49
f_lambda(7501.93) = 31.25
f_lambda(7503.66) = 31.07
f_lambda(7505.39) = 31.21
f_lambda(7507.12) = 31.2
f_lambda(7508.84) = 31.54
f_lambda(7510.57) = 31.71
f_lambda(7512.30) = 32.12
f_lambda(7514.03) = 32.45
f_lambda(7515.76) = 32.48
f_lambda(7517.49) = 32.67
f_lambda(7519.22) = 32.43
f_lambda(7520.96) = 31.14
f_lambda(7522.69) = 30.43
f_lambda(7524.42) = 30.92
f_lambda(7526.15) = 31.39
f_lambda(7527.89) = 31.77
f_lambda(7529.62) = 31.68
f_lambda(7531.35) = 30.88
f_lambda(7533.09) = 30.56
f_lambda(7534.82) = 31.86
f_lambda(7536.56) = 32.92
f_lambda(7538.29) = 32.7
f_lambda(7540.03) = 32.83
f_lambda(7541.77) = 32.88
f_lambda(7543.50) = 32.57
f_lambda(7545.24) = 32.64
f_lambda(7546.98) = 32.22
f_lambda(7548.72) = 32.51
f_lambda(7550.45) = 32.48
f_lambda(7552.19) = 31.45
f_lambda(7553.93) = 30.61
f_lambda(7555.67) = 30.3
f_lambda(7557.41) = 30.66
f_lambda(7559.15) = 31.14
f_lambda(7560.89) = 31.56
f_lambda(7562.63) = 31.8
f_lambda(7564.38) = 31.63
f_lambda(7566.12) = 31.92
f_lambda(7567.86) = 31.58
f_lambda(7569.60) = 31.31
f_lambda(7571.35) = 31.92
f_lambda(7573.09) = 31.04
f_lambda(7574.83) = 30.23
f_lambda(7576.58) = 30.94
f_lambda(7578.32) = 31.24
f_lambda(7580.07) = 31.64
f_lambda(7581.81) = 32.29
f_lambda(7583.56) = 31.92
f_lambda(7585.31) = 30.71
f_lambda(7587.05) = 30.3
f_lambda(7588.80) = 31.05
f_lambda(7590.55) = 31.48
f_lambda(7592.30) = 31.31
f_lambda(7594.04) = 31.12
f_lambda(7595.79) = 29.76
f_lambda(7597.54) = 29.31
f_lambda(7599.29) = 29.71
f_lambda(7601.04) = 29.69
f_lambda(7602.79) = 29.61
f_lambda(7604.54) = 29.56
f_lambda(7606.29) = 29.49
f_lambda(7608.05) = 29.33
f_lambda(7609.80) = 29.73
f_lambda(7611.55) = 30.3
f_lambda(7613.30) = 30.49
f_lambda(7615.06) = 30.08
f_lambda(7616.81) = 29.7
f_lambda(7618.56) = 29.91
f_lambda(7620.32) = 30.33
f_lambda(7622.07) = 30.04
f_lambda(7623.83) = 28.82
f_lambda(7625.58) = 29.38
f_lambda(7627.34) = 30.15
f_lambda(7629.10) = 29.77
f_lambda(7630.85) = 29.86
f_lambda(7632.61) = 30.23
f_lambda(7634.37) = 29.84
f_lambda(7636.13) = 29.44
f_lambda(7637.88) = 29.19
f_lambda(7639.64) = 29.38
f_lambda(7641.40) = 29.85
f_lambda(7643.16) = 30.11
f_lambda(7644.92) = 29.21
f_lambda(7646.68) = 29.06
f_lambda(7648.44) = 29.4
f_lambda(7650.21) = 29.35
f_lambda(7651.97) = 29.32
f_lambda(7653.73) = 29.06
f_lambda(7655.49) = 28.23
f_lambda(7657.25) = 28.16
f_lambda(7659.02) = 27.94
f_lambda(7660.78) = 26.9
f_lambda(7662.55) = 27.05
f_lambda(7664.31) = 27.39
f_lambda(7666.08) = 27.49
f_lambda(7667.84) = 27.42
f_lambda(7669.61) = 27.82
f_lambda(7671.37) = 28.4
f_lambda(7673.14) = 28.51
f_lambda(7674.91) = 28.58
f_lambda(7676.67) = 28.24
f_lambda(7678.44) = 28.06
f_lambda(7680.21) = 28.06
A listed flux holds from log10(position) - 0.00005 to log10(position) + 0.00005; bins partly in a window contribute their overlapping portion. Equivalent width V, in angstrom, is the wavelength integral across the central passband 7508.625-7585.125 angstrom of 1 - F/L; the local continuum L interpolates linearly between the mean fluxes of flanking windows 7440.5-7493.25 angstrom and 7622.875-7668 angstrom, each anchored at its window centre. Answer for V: -4.1 angstrom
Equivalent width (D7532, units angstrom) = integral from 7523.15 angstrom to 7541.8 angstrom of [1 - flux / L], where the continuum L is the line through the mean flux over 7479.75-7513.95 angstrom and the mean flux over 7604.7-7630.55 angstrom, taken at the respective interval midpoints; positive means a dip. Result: -0.61 angstrom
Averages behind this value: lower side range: 31.2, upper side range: 29.8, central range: 31.8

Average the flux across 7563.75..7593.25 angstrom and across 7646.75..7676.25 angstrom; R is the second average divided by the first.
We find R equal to 0.90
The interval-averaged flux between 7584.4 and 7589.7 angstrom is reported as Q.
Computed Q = 30.7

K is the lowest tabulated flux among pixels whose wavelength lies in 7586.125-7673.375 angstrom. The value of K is 26.9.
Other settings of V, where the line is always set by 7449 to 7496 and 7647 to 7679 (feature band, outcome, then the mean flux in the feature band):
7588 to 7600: -0.53 angstrom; 30.5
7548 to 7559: -0.53 angstrom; 31.3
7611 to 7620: -0.37 angstrom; 30.1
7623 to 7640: -0.56 angstrom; 29.6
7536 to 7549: -1.14 angstrom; 32.7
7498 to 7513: -0.40 angstrom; 31.4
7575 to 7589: -0.85 angstrom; 31.2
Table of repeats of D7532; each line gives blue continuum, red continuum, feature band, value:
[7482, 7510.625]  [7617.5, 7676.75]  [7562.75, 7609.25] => -1.6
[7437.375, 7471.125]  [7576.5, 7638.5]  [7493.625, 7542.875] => -1.6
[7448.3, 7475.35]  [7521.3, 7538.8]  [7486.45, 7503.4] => 0.3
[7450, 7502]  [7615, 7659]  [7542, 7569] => -1.3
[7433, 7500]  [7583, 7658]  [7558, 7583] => -1.0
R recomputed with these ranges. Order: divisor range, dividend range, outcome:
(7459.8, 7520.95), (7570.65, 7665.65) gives 0.95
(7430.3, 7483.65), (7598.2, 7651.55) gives 0.96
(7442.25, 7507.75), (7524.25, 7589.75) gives 1.02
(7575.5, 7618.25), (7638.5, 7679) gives 0.94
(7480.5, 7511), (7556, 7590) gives 1.01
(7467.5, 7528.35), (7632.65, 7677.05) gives 0.91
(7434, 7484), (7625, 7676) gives 0.93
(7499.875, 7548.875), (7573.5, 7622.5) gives 0.96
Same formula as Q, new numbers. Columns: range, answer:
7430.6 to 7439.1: 31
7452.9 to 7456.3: 31.3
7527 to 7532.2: 31.4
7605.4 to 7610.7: 29.5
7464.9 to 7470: 31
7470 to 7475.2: 31.4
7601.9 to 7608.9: 29.5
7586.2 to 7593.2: 31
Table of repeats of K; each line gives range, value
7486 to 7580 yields 29.92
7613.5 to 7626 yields 28.82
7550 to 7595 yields 30.23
